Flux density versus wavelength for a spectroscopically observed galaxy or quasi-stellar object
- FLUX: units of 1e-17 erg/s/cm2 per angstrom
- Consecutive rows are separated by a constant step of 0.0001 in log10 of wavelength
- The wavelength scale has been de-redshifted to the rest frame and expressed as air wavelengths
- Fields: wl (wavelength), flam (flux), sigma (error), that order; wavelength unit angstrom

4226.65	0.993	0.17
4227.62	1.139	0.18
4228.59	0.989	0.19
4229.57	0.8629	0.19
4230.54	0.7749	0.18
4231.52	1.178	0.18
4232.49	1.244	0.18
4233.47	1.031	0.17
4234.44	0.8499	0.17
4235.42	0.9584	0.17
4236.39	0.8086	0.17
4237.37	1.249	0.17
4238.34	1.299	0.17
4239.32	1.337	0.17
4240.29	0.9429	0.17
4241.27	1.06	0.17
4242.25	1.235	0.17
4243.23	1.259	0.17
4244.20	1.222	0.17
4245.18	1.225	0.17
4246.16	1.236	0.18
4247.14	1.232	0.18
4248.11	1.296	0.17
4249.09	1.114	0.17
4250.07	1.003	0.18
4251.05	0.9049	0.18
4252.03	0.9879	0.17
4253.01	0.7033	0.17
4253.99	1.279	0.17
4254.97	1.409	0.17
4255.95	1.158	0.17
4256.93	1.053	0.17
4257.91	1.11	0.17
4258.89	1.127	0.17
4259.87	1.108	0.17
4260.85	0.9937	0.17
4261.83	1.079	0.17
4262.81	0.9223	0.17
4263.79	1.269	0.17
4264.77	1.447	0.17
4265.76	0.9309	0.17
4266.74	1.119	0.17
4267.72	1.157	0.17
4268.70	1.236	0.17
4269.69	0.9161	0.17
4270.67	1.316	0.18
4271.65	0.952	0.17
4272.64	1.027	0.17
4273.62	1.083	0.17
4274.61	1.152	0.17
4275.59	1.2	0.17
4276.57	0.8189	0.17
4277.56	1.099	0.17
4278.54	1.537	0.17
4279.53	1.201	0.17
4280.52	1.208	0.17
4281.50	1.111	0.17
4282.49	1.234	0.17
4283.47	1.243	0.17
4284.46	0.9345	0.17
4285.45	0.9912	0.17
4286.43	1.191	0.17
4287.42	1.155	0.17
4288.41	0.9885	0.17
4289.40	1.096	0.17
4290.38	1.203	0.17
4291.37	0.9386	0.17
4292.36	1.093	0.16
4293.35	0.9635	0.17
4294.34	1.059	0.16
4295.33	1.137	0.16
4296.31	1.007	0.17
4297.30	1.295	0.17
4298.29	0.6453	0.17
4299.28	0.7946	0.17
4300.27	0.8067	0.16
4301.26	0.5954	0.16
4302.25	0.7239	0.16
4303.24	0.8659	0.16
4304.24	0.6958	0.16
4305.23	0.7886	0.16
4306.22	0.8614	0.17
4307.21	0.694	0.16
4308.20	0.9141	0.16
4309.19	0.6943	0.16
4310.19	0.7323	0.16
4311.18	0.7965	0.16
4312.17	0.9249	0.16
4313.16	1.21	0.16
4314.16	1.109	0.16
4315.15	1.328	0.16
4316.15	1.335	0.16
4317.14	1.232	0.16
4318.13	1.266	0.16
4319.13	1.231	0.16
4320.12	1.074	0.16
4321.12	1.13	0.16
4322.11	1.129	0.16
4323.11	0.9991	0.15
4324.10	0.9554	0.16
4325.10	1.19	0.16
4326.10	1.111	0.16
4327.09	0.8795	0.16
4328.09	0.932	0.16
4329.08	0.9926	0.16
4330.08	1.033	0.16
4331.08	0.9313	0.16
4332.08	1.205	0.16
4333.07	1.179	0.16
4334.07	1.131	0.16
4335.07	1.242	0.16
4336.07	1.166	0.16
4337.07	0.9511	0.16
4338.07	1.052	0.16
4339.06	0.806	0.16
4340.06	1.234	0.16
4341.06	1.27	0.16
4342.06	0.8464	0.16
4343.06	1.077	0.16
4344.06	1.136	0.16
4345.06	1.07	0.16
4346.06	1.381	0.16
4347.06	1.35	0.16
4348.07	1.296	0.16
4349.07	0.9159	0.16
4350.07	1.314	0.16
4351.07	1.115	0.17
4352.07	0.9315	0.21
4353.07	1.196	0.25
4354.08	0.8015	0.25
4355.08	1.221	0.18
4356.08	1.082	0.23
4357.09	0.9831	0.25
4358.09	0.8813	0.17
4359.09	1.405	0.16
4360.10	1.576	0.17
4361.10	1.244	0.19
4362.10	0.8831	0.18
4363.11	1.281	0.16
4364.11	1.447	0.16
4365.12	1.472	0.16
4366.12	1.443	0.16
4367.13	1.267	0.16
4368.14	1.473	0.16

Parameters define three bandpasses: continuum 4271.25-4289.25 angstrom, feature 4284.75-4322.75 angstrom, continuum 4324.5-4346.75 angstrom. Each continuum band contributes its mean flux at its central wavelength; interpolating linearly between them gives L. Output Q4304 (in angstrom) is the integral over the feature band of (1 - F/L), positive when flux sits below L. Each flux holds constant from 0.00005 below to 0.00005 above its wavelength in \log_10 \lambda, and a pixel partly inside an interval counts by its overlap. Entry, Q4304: 3.85 angstrom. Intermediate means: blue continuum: 1.12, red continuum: 1.08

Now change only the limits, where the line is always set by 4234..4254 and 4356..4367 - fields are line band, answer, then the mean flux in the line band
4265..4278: 0.6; 1.08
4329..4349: 1.8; 1.12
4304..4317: 2.7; 0.943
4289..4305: 3.3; 0.929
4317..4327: 0.7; 1.12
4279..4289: 0.2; 1.13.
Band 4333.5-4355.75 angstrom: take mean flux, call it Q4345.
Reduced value 1.11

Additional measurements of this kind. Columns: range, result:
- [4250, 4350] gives 1.06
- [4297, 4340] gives 0.993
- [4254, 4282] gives 1.14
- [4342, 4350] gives 1.16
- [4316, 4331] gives 1.09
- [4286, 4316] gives 0.947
